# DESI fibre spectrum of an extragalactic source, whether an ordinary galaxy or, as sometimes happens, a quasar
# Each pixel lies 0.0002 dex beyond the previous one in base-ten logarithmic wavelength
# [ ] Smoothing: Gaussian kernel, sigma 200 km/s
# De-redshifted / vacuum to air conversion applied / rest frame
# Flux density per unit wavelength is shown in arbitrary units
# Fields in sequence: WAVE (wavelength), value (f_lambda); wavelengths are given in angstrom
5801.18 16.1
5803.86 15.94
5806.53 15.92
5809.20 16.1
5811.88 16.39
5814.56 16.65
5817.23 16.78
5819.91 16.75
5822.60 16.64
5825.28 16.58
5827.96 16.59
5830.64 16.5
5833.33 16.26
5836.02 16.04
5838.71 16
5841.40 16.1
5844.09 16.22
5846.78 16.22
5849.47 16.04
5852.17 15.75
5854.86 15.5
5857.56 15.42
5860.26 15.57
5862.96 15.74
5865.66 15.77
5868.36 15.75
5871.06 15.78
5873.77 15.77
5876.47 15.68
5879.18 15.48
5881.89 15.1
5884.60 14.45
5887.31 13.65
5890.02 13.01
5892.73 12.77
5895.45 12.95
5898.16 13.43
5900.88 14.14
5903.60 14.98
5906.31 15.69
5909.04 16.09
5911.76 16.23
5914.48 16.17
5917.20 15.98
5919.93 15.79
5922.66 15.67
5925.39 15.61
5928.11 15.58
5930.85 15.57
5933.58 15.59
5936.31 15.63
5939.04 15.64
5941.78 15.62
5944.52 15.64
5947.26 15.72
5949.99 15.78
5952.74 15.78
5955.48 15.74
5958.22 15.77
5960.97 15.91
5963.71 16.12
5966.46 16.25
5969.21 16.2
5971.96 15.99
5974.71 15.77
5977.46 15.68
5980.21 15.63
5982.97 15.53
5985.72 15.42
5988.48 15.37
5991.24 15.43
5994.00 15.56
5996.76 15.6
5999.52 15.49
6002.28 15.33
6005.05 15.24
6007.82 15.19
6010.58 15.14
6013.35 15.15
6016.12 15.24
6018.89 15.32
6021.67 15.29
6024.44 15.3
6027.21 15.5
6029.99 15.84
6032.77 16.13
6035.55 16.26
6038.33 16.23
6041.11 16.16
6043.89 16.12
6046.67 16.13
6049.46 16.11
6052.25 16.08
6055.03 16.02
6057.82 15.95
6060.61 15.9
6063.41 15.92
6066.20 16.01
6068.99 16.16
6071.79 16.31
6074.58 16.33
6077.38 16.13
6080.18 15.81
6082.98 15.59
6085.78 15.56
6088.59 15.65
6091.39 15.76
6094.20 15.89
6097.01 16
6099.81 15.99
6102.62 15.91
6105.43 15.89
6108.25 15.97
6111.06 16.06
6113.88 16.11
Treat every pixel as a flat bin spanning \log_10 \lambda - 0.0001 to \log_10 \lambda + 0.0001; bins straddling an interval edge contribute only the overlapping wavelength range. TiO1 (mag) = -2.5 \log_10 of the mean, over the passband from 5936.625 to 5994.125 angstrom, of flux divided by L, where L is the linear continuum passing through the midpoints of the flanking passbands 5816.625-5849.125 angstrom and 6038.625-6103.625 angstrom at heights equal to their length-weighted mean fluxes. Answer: 0.03 mag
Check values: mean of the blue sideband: 16.4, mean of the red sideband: 16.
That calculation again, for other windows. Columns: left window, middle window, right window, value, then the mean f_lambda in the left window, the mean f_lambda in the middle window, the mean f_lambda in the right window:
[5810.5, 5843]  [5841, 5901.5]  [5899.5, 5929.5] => 0.07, 16.4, 15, 15.6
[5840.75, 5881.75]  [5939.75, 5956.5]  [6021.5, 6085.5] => 0.01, 15.8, 15.7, 16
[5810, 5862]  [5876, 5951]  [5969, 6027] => 0.05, 16.2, 15.1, 15.5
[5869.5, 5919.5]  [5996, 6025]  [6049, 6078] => 0.03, 14.9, 15.3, 16.1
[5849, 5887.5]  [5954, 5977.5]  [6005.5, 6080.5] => -0.02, 15.5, 16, 15.8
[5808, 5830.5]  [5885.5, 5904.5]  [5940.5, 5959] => 0.19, 16.6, 13.5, 15.7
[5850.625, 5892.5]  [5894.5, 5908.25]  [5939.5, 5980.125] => 0.08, 15.2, 14.4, 15.8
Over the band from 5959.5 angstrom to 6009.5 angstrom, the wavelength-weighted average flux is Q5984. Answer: 15.6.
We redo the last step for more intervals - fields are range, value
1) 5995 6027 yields 15.3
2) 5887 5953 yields 15.2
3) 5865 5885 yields 15.5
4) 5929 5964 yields 15.7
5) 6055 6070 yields 16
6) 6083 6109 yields 15.8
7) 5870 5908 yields 14.5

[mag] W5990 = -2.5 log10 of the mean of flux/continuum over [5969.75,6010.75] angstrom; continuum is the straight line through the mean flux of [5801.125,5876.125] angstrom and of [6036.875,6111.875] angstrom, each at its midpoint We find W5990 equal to 0.03 mag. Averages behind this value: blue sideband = 16.1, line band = 15.5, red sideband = 16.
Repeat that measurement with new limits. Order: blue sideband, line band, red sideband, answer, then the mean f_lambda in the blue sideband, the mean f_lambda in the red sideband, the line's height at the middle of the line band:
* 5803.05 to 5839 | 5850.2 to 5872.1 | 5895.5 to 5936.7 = 0.020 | 16.4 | 15.4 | 16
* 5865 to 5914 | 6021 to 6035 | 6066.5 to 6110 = -0.005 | 14.8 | 15.9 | 15.6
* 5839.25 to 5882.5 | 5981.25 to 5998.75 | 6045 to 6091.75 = 0.028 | 15.8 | 16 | 15.9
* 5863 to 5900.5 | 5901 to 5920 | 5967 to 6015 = -0.063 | 14.6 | 15.5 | 14.9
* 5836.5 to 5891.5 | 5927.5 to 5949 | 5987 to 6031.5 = -0.015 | 15.5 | 15.4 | 15.4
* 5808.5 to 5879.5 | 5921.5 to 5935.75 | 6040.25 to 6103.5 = 0.030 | 16.1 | 16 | 16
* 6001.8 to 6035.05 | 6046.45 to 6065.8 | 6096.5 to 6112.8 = -0.024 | 15.4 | 16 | 15.7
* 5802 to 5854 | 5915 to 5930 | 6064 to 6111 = 0.028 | 16.3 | 15.9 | 16.2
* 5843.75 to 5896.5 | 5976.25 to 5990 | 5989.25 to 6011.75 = -0.013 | 15.1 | 15.4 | 15.3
